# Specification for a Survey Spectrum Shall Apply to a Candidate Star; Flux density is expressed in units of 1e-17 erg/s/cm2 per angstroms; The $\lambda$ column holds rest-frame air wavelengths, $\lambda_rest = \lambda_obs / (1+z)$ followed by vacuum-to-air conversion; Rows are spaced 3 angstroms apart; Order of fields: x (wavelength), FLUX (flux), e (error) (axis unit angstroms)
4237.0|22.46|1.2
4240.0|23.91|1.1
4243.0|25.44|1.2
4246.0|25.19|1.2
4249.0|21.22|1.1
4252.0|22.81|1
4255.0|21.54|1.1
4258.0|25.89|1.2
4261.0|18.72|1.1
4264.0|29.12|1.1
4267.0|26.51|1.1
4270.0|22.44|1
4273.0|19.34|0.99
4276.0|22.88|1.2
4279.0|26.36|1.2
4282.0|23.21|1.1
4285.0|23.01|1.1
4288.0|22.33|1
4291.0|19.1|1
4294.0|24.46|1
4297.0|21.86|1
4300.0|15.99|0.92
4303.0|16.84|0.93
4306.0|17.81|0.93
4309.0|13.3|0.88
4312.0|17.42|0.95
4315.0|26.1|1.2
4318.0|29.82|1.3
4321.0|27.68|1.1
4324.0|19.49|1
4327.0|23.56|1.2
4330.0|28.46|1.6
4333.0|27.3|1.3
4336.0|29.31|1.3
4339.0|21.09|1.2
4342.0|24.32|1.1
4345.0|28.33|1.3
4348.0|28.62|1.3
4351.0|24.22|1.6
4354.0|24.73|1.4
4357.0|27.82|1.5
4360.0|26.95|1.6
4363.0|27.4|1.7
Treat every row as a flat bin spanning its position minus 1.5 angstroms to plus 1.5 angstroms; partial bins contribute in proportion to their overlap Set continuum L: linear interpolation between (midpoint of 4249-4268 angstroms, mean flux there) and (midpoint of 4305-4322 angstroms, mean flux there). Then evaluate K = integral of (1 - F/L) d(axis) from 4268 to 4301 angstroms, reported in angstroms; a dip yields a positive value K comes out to 1.3 angstroms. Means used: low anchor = 23.8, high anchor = 22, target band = 22.1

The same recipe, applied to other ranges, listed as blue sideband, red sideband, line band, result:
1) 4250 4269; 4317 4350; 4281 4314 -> 7.13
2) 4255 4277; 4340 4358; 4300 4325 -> 4.21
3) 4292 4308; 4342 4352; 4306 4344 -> -0.84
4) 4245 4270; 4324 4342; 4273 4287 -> 0.51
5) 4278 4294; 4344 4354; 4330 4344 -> -0.01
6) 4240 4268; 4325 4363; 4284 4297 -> 1.43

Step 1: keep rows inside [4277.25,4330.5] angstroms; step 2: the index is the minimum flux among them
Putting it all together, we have 13.3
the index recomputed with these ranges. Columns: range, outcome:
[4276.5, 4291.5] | 19.1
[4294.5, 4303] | 15.99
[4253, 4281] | 18.72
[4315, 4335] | 19.49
